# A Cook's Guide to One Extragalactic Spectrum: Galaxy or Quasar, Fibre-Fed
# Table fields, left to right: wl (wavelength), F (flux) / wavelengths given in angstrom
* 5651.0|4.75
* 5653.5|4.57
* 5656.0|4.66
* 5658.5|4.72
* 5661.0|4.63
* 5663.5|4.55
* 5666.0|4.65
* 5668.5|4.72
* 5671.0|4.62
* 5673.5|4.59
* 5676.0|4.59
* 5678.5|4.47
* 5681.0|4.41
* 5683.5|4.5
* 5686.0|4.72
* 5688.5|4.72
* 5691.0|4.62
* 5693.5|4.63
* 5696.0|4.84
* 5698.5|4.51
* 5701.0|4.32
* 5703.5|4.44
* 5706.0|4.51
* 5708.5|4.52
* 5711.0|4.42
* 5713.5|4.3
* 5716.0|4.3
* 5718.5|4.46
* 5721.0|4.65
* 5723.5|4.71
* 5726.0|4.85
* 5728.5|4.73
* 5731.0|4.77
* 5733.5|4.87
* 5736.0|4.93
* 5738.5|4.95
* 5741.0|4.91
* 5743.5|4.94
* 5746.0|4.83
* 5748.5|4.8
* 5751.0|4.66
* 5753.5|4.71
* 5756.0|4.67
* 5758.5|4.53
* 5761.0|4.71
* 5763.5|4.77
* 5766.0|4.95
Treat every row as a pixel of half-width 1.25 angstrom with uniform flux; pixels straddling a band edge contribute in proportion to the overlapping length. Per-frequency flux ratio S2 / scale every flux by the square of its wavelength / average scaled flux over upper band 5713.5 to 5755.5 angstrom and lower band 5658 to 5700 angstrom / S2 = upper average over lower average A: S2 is 1.05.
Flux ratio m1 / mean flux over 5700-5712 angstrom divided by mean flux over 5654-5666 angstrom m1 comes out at 0.96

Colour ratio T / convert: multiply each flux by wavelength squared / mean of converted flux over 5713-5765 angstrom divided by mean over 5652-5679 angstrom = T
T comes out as 1.0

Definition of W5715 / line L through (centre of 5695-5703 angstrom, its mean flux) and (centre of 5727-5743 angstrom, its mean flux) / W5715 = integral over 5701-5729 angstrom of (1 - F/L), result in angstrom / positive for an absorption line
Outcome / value 0.97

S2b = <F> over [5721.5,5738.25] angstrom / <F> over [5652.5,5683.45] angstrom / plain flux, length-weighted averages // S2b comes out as 1.0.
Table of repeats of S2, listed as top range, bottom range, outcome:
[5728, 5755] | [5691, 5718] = 1.09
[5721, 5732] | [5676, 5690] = 1.06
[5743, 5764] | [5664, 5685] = 1.06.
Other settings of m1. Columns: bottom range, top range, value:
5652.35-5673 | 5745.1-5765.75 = 1.02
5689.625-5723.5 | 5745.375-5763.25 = 1.04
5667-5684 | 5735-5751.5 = 1.07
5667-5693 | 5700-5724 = 0.97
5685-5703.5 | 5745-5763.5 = 1.02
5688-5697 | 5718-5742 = 1.02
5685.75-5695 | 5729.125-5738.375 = 1.04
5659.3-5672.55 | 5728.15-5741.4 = 1.05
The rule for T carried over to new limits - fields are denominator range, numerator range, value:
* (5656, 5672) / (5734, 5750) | 1.08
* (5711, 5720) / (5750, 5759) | 1.08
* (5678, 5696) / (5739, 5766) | 1.06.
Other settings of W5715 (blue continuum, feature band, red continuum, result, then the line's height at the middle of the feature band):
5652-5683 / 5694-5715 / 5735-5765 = 0.9 angstrom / 4.68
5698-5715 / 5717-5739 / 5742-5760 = -0.9 angstrom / 4.58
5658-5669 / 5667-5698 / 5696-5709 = -0.3 angstrom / 4.57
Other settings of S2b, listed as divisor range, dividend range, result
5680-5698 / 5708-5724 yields 0.96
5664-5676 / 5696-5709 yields 0.97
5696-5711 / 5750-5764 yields 1.04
